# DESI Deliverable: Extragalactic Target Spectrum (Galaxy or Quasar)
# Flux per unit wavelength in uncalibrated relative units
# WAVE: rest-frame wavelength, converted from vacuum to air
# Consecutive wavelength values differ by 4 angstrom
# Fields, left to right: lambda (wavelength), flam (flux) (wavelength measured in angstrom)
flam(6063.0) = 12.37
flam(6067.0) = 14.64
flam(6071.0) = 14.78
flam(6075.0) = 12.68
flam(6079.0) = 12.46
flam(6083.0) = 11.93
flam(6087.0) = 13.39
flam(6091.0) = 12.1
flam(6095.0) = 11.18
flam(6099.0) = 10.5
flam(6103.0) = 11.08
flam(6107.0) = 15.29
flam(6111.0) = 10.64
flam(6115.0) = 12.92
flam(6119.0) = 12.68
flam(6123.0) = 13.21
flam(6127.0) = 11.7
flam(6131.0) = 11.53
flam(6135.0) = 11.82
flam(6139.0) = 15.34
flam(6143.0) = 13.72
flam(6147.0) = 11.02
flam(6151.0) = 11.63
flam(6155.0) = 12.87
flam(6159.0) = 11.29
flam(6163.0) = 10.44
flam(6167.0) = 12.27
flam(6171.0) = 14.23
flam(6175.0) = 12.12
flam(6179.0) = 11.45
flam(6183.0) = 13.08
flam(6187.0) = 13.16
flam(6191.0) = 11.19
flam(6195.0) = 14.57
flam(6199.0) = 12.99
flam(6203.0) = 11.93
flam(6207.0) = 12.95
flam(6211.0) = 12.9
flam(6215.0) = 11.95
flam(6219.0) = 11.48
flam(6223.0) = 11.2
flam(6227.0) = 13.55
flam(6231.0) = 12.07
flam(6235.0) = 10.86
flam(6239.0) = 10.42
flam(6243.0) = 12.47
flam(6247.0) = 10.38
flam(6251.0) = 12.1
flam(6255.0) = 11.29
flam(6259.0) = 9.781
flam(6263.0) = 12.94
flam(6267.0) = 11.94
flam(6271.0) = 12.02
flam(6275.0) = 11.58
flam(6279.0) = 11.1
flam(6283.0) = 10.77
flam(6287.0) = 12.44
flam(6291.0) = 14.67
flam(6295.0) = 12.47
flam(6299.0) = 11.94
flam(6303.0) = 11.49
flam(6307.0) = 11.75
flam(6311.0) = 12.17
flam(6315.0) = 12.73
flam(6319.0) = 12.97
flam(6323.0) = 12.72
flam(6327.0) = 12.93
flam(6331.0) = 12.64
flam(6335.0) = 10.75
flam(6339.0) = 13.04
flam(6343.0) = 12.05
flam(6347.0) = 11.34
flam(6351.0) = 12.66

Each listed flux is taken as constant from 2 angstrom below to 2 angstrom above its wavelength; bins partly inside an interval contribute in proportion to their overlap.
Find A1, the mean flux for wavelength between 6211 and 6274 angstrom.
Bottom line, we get 11.7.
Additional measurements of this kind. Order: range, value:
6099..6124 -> 12.4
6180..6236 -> 12.4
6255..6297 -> 11.9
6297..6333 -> 12.4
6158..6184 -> 12.1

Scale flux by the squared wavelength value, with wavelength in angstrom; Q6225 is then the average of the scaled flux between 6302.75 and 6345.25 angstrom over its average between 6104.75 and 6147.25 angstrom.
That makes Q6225 1.03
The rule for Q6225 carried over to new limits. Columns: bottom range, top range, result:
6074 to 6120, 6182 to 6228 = 1.06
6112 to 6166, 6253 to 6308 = 1.01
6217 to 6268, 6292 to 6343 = 1.09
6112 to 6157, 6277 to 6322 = 1.03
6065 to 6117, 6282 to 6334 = 1.06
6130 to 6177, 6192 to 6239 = 1.01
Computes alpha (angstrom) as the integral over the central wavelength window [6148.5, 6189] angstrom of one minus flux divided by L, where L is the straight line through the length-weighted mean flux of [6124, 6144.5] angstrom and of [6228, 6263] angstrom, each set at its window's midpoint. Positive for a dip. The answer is 0.4 angstrom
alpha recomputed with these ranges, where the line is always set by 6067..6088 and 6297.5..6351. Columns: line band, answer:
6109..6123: 0.85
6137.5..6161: 0.58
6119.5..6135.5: 1.04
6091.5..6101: 1.50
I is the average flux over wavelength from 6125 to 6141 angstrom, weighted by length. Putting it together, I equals 12.6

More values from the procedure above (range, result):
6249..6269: 11.6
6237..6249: 11.1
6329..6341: 12.1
